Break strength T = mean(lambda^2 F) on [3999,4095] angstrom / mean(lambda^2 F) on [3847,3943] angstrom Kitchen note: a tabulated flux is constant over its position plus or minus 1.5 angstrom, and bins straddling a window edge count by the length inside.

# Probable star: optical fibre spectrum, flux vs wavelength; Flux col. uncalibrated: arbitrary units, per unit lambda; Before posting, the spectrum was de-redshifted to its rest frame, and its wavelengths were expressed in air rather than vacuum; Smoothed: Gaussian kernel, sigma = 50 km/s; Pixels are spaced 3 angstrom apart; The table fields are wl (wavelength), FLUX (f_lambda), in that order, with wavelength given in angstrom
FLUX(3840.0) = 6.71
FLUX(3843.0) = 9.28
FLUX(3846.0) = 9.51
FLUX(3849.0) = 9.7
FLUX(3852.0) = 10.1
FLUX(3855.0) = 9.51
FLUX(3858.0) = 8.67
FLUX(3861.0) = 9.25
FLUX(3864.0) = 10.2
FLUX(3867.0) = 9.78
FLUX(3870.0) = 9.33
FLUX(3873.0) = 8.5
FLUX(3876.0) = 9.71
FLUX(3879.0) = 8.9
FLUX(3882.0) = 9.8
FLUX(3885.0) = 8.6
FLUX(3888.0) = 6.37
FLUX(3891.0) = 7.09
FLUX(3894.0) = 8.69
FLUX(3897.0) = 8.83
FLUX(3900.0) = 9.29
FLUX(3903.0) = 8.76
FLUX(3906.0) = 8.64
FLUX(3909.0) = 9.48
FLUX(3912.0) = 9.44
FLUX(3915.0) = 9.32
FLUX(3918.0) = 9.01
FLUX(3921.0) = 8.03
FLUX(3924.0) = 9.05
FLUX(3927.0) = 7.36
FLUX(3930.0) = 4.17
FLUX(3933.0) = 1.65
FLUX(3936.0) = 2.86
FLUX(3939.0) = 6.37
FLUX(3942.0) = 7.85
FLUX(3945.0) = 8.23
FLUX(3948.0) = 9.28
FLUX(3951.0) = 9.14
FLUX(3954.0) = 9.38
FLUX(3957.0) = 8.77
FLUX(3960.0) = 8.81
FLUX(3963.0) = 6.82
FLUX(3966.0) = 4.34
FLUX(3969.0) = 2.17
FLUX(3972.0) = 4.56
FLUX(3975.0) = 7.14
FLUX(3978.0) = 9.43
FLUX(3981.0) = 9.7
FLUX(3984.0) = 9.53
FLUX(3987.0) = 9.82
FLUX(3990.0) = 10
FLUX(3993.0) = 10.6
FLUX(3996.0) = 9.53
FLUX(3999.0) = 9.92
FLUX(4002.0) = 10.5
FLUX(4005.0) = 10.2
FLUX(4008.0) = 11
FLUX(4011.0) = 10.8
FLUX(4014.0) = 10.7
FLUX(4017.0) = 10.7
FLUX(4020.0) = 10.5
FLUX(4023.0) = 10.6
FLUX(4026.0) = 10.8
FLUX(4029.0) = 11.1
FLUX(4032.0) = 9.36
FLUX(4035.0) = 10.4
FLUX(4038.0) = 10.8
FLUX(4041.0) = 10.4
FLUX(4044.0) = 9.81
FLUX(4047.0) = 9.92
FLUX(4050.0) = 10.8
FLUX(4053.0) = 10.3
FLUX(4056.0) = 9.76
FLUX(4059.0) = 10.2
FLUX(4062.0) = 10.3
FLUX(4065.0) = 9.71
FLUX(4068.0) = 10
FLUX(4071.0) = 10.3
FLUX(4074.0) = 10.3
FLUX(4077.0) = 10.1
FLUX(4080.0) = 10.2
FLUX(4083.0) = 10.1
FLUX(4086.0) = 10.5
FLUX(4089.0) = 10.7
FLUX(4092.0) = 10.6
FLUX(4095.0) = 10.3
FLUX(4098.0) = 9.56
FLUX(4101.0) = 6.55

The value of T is 1.36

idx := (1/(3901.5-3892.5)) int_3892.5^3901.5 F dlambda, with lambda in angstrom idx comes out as 8.94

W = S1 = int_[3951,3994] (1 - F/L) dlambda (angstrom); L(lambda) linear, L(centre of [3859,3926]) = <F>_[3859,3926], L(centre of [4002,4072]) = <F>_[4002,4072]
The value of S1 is 7.9 angstrom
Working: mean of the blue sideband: 8.9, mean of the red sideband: 10.4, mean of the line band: 7.94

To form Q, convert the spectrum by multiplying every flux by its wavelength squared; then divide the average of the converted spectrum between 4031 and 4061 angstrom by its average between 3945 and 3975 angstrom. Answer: 1.50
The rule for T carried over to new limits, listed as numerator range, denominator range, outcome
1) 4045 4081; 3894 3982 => 1.44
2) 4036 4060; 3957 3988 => 1.46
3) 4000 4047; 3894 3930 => 1.28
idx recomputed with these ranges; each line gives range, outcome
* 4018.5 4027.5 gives 10.6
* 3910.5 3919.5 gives 9.26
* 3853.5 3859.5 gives 9.09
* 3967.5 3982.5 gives 6.6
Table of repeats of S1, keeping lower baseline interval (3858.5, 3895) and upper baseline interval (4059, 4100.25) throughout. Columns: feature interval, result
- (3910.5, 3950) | 8.7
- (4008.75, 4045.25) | -2.6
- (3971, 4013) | 0.2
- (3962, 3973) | 5.9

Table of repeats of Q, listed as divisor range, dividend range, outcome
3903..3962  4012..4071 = 1.41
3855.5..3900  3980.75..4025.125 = 1.24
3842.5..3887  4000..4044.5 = 1.22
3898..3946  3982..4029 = 1.45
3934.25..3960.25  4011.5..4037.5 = 1.41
